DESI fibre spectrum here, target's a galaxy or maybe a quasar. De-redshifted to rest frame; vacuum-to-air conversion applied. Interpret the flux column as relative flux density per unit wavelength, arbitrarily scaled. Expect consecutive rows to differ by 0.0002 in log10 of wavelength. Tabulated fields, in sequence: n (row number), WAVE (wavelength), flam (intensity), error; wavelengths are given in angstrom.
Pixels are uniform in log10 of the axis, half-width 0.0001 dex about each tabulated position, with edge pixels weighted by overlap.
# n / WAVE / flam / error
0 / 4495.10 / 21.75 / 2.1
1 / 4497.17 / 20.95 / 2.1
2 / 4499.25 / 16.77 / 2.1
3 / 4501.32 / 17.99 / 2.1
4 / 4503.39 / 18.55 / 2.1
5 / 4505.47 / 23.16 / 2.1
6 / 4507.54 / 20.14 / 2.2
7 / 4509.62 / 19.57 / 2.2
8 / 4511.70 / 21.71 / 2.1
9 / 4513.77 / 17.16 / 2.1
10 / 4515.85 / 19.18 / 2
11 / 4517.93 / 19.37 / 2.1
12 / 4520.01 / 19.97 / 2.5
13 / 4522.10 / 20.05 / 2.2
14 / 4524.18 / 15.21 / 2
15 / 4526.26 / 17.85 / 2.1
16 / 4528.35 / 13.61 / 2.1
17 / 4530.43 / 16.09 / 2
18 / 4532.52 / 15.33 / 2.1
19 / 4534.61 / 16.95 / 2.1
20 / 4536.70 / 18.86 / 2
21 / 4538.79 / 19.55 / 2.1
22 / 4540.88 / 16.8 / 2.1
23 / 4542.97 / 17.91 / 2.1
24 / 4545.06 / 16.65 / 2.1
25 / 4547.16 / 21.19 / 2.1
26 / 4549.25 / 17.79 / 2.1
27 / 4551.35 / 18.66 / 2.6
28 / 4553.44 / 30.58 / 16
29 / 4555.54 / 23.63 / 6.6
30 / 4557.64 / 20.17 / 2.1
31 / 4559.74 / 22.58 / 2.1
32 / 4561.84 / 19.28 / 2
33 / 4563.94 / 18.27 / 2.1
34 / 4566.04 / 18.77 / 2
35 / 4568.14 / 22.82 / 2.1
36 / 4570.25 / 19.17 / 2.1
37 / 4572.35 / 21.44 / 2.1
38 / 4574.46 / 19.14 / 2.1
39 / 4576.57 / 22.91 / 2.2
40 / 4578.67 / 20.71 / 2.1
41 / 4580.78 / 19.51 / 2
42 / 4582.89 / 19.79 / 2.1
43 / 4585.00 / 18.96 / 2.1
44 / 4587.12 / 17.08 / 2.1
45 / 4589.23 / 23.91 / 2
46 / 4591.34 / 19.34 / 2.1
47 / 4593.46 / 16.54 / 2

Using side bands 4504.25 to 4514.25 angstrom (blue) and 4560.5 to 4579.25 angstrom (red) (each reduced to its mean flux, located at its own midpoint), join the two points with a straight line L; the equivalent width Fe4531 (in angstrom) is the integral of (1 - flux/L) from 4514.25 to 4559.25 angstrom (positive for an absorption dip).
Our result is 3.42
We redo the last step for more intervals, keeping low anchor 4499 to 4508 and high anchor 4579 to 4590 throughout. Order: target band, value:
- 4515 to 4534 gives 2.14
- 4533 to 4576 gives -0.65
